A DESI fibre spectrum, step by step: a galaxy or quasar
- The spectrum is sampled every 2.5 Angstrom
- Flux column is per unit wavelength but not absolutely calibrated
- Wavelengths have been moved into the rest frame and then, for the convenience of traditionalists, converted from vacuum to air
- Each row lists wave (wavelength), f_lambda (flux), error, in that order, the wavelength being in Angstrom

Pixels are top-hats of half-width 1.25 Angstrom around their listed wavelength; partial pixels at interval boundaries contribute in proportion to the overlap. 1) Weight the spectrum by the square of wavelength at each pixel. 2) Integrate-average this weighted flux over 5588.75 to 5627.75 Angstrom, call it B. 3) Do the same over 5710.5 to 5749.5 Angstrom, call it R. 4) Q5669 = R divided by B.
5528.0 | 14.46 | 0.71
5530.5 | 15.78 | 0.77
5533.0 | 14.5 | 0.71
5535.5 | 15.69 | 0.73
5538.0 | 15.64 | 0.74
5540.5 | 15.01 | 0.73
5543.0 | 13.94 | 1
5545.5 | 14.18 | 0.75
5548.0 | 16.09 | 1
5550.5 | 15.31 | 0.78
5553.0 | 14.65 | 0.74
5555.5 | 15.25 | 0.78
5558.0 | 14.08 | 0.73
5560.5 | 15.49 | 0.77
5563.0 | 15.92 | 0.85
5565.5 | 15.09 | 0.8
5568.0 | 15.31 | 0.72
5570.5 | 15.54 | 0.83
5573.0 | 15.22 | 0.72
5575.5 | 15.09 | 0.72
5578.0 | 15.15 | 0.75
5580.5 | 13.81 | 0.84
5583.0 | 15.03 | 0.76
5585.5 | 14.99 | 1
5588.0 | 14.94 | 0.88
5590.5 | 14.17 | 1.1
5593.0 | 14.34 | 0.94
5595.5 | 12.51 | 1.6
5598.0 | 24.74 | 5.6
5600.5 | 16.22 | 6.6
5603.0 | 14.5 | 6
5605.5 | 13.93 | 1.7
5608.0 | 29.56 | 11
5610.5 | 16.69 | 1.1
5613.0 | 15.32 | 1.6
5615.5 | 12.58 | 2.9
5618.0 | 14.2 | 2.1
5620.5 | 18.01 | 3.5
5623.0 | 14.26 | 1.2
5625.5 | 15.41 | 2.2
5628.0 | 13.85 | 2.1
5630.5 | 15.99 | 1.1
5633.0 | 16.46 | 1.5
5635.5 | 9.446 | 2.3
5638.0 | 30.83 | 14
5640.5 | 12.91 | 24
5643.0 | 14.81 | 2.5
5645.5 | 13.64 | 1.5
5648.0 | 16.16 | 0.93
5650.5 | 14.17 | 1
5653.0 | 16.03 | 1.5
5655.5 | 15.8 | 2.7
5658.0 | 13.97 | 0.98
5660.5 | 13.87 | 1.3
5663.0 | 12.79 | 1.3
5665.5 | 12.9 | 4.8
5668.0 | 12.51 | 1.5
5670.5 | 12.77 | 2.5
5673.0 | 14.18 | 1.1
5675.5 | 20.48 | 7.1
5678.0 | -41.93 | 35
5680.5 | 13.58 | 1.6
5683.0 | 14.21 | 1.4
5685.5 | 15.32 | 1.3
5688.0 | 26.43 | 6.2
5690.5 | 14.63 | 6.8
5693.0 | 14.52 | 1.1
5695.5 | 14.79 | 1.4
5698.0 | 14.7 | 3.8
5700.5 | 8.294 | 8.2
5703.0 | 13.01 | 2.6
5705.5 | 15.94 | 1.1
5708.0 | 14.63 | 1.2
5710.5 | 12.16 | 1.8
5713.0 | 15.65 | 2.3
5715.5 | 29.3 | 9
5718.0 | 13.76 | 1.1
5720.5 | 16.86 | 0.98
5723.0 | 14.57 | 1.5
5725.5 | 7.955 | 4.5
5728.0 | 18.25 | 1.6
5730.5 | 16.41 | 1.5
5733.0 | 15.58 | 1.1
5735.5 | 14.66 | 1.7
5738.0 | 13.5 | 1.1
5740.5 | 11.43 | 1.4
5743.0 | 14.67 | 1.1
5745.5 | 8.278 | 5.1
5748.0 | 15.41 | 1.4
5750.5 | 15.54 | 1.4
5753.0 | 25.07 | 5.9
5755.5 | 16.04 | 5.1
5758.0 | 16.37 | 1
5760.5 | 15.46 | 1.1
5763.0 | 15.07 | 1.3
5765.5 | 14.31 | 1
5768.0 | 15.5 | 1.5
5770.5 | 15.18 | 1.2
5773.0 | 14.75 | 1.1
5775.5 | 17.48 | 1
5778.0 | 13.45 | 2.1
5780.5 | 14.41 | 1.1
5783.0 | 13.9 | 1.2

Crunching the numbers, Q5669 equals 0.96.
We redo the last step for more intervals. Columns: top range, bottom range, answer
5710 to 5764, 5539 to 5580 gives 1.10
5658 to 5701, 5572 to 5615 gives 0.74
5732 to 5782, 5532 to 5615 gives 1.03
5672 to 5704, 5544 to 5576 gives 0.75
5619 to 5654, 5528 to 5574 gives 1.08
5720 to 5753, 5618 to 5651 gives 0.95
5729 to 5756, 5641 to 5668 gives 1.09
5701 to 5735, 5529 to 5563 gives 1.09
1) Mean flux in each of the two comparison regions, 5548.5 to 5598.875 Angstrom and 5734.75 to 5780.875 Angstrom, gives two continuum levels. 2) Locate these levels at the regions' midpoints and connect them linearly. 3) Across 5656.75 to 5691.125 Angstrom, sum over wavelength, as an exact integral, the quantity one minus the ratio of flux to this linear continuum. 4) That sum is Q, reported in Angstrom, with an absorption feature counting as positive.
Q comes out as 9.3 Angstrom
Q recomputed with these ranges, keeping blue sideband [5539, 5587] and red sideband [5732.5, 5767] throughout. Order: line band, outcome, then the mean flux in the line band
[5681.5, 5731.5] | -1.60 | 15.6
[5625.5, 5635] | 0.05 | 15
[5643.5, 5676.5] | 1.17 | 14.5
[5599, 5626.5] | -2.70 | 16.5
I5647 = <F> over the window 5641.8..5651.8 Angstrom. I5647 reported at 14.7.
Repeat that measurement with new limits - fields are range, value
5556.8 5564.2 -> 15.2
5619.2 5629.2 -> 15.4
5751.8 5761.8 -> 18.2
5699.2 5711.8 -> 12.8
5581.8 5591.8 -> 14.8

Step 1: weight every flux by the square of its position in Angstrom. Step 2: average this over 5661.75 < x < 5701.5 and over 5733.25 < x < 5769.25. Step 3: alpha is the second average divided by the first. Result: 1.37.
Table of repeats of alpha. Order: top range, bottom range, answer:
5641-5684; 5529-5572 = 0.77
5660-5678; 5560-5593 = 0.71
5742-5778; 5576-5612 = 1.00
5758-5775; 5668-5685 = 2.43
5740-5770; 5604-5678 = 1.09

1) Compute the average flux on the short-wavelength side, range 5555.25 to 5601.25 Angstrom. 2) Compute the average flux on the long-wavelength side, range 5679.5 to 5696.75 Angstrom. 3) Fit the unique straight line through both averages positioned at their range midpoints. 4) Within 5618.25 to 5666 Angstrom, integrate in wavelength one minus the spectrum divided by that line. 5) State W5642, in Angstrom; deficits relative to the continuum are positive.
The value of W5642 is 1.6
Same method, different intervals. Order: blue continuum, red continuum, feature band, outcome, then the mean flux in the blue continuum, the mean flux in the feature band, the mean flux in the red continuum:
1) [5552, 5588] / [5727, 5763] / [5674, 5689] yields 7.3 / 15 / 7.81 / 15.4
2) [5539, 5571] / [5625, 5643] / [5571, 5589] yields 0.6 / 15.1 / 14.9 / 16.3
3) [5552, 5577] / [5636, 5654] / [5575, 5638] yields -0.1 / 15.2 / 16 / 16.6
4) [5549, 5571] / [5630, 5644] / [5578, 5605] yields 0.7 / 15.2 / 15.5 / 16.8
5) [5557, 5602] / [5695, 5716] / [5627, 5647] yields -1.1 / 15.4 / 16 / 14.9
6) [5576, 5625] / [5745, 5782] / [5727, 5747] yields 2.1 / 16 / 14.1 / 15.6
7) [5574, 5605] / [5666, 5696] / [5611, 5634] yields -2.3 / 15.4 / 15.2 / 10.9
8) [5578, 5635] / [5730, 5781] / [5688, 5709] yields 1.2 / 15.9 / 14.6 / 15.2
